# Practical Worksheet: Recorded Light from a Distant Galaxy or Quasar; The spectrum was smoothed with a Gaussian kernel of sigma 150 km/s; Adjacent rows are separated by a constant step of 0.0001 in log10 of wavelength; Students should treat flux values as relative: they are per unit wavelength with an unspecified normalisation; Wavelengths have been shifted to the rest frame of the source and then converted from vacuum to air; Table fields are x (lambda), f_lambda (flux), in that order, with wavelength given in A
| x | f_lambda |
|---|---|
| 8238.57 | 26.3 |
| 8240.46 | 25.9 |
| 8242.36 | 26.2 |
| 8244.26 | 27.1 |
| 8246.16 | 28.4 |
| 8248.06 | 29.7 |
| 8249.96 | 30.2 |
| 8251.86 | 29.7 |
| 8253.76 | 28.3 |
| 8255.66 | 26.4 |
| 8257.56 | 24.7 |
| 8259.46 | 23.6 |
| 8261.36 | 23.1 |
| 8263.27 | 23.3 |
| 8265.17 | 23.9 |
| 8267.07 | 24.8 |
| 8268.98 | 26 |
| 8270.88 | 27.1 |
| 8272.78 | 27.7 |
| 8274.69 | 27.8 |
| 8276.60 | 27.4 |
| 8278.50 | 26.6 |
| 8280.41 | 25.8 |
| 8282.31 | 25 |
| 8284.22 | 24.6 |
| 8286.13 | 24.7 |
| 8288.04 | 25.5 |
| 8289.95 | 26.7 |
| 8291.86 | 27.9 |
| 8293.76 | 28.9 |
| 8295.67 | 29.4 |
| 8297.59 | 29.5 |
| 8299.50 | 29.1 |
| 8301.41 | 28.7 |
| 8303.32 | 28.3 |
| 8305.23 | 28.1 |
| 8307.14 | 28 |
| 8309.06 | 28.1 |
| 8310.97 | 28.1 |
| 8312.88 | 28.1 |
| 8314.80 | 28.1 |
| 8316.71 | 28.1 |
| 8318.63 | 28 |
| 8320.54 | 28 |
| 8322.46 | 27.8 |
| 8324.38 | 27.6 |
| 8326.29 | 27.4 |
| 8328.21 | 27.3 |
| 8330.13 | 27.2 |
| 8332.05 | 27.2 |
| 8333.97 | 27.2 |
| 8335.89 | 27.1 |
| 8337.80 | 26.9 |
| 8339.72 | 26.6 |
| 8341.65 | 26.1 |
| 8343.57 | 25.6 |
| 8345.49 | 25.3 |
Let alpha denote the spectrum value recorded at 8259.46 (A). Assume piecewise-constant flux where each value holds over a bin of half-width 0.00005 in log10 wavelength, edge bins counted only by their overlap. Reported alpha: 23.6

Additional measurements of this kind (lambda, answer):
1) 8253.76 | 28.3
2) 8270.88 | 27.1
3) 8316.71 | 28.1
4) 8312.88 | 28.1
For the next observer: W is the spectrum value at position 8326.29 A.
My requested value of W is 27.4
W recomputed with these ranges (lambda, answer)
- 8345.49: 25.3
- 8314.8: 28.1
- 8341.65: 26.1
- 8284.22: 24.6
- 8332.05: 27.2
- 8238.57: 26.3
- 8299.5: 29.1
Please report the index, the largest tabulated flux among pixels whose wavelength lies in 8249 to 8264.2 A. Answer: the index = 30.2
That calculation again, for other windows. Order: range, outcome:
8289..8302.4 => 29.5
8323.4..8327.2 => 27.6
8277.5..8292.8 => 27.9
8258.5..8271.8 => 27.1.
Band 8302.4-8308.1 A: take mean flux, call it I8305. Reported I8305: 28.1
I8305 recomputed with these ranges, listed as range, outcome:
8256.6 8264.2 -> 23.7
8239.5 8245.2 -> 26.4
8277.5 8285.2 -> 25.5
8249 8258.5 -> 27.9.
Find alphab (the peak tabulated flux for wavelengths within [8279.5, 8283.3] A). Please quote 25.8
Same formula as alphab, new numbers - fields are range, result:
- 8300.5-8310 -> 28.7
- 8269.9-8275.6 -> 27.8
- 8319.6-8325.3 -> 28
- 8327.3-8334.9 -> 27.3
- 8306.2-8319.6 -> 28.1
